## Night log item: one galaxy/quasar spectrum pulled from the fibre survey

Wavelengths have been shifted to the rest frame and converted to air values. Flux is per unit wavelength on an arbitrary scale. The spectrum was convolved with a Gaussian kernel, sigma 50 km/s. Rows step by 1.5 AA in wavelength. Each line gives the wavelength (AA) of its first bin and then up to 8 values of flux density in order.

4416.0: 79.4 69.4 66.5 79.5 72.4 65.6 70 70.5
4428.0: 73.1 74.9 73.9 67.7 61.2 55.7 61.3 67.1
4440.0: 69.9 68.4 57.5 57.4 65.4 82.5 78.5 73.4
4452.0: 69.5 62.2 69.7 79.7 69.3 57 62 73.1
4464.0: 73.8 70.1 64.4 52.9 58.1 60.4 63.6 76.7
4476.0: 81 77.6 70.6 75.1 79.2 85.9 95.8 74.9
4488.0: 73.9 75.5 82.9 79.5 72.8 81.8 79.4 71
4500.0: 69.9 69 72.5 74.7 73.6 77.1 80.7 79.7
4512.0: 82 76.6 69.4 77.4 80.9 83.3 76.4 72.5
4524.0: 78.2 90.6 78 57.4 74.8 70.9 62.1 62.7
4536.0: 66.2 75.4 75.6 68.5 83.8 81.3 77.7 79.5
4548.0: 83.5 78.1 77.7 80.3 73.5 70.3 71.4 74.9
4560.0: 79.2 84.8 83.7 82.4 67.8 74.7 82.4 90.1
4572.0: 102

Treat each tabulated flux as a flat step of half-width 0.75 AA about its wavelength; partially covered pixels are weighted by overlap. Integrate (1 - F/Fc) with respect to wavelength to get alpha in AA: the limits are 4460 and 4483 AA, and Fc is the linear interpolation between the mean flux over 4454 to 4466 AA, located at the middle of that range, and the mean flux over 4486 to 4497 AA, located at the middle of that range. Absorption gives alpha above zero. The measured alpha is 0.95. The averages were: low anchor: 69.2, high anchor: 77.5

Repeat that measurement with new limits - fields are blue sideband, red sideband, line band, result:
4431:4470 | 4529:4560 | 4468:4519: -3.6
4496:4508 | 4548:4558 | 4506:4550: -0.7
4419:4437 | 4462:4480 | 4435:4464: 0.5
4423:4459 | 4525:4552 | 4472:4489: -1.5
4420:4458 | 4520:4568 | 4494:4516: -0.7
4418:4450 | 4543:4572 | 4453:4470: 1.1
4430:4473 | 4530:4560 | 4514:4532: -0.8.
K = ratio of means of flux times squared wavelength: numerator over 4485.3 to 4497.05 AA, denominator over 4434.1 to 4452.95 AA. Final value 1.19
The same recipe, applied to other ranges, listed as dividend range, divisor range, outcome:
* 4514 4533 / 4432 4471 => 1.17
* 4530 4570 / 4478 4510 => 1.01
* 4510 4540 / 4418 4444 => 1.14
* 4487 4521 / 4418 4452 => 1.15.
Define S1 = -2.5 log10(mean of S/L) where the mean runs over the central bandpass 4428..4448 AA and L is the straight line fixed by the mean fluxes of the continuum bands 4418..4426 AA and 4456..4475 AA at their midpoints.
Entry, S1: 0.04 mag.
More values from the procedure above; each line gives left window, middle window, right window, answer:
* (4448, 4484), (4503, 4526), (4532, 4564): -0.06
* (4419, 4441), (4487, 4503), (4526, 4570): -0.05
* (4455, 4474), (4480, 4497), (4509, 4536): -0.15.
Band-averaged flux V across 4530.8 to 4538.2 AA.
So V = 67.4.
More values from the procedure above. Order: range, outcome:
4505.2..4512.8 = 78.6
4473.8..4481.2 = 76.2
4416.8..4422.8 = 71.9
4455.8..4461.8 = 66.9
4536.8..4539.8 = 75.4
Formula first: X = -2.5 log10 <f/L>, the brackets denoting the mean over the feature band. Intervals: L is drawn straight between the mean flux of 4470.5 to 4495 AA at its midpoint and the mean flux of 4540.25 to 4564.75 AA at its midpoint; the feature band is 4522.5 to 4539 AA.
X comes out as 0.09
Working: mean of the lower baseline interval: 76.5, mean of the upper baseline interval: 78.4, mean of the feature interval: 71.9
